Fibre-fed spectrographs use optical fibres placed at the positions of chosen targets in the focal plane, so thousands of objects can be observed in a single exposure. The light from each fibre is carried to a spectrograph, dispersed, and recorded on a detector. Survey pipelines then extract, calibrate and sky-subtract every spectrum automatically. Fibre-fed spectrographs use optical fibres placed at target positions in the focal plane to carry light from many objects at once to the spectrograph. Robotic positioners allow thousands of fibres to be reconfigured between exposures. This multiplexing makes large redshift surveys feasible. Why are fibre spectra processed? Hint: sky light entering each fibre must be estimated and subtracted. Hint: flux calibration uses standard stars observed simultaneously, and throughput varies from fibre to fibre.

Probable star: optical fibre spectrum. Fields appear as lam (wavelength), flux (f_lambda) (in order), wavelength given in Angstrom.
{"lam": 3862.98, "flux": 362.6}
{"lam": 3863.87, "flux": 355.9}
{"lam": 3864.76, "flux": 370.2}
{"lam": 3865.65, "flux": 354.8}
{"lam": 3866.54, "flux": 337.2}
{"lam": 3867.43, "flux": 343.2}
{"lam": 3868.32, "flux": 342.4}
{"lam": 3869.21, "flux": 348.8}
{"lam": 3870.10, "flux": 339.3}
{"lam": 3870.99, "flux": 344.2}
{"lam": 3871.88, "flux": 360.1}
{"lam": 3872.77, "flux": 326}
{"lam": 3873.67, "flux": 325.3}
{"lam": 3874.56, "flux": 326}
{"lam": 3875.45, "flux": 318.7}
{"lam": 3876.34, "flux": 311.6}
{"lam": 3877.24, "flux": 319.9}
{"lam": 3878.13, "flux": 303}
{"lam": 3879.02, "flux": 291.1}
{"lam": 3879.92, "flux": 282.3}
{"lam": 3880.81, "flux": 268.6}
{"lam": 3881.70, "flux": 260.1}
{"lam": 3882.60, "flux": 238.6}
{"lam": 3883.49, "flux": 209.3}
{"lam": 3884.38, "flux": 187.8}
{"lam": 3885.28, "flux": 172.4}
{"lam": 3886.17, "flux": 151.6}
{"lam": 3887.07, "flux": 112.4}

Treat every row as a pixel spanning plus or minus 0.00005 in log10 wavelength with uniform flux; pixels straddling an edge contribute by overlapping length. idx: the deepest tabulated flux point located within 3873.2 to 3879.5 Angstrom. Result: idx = 291.1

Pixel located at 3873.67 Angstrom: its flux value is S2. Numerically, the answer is 325.3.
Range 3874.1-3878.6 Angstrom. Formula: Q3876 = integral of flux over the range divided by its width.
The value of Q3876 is 316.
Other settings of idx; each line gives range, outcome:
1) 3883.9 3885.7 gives 172.4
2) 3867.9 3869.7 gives 342.4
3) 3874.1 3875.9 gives 318.7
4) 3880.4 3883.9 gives 209.3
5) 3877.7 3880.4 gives 282.3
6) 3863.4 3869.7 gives 337.2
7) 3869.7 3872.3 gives 339.3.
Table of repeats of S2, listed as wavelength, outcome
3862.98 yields 362.6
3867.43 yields 343.2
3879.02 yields 291.1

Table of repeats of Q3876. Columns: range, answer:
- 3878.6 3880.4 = 286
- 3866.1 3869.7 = 343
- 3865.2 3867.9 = 345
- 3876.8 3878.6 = 312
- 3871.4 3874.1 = 337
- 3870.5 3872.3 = 352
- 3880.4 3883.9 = 244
